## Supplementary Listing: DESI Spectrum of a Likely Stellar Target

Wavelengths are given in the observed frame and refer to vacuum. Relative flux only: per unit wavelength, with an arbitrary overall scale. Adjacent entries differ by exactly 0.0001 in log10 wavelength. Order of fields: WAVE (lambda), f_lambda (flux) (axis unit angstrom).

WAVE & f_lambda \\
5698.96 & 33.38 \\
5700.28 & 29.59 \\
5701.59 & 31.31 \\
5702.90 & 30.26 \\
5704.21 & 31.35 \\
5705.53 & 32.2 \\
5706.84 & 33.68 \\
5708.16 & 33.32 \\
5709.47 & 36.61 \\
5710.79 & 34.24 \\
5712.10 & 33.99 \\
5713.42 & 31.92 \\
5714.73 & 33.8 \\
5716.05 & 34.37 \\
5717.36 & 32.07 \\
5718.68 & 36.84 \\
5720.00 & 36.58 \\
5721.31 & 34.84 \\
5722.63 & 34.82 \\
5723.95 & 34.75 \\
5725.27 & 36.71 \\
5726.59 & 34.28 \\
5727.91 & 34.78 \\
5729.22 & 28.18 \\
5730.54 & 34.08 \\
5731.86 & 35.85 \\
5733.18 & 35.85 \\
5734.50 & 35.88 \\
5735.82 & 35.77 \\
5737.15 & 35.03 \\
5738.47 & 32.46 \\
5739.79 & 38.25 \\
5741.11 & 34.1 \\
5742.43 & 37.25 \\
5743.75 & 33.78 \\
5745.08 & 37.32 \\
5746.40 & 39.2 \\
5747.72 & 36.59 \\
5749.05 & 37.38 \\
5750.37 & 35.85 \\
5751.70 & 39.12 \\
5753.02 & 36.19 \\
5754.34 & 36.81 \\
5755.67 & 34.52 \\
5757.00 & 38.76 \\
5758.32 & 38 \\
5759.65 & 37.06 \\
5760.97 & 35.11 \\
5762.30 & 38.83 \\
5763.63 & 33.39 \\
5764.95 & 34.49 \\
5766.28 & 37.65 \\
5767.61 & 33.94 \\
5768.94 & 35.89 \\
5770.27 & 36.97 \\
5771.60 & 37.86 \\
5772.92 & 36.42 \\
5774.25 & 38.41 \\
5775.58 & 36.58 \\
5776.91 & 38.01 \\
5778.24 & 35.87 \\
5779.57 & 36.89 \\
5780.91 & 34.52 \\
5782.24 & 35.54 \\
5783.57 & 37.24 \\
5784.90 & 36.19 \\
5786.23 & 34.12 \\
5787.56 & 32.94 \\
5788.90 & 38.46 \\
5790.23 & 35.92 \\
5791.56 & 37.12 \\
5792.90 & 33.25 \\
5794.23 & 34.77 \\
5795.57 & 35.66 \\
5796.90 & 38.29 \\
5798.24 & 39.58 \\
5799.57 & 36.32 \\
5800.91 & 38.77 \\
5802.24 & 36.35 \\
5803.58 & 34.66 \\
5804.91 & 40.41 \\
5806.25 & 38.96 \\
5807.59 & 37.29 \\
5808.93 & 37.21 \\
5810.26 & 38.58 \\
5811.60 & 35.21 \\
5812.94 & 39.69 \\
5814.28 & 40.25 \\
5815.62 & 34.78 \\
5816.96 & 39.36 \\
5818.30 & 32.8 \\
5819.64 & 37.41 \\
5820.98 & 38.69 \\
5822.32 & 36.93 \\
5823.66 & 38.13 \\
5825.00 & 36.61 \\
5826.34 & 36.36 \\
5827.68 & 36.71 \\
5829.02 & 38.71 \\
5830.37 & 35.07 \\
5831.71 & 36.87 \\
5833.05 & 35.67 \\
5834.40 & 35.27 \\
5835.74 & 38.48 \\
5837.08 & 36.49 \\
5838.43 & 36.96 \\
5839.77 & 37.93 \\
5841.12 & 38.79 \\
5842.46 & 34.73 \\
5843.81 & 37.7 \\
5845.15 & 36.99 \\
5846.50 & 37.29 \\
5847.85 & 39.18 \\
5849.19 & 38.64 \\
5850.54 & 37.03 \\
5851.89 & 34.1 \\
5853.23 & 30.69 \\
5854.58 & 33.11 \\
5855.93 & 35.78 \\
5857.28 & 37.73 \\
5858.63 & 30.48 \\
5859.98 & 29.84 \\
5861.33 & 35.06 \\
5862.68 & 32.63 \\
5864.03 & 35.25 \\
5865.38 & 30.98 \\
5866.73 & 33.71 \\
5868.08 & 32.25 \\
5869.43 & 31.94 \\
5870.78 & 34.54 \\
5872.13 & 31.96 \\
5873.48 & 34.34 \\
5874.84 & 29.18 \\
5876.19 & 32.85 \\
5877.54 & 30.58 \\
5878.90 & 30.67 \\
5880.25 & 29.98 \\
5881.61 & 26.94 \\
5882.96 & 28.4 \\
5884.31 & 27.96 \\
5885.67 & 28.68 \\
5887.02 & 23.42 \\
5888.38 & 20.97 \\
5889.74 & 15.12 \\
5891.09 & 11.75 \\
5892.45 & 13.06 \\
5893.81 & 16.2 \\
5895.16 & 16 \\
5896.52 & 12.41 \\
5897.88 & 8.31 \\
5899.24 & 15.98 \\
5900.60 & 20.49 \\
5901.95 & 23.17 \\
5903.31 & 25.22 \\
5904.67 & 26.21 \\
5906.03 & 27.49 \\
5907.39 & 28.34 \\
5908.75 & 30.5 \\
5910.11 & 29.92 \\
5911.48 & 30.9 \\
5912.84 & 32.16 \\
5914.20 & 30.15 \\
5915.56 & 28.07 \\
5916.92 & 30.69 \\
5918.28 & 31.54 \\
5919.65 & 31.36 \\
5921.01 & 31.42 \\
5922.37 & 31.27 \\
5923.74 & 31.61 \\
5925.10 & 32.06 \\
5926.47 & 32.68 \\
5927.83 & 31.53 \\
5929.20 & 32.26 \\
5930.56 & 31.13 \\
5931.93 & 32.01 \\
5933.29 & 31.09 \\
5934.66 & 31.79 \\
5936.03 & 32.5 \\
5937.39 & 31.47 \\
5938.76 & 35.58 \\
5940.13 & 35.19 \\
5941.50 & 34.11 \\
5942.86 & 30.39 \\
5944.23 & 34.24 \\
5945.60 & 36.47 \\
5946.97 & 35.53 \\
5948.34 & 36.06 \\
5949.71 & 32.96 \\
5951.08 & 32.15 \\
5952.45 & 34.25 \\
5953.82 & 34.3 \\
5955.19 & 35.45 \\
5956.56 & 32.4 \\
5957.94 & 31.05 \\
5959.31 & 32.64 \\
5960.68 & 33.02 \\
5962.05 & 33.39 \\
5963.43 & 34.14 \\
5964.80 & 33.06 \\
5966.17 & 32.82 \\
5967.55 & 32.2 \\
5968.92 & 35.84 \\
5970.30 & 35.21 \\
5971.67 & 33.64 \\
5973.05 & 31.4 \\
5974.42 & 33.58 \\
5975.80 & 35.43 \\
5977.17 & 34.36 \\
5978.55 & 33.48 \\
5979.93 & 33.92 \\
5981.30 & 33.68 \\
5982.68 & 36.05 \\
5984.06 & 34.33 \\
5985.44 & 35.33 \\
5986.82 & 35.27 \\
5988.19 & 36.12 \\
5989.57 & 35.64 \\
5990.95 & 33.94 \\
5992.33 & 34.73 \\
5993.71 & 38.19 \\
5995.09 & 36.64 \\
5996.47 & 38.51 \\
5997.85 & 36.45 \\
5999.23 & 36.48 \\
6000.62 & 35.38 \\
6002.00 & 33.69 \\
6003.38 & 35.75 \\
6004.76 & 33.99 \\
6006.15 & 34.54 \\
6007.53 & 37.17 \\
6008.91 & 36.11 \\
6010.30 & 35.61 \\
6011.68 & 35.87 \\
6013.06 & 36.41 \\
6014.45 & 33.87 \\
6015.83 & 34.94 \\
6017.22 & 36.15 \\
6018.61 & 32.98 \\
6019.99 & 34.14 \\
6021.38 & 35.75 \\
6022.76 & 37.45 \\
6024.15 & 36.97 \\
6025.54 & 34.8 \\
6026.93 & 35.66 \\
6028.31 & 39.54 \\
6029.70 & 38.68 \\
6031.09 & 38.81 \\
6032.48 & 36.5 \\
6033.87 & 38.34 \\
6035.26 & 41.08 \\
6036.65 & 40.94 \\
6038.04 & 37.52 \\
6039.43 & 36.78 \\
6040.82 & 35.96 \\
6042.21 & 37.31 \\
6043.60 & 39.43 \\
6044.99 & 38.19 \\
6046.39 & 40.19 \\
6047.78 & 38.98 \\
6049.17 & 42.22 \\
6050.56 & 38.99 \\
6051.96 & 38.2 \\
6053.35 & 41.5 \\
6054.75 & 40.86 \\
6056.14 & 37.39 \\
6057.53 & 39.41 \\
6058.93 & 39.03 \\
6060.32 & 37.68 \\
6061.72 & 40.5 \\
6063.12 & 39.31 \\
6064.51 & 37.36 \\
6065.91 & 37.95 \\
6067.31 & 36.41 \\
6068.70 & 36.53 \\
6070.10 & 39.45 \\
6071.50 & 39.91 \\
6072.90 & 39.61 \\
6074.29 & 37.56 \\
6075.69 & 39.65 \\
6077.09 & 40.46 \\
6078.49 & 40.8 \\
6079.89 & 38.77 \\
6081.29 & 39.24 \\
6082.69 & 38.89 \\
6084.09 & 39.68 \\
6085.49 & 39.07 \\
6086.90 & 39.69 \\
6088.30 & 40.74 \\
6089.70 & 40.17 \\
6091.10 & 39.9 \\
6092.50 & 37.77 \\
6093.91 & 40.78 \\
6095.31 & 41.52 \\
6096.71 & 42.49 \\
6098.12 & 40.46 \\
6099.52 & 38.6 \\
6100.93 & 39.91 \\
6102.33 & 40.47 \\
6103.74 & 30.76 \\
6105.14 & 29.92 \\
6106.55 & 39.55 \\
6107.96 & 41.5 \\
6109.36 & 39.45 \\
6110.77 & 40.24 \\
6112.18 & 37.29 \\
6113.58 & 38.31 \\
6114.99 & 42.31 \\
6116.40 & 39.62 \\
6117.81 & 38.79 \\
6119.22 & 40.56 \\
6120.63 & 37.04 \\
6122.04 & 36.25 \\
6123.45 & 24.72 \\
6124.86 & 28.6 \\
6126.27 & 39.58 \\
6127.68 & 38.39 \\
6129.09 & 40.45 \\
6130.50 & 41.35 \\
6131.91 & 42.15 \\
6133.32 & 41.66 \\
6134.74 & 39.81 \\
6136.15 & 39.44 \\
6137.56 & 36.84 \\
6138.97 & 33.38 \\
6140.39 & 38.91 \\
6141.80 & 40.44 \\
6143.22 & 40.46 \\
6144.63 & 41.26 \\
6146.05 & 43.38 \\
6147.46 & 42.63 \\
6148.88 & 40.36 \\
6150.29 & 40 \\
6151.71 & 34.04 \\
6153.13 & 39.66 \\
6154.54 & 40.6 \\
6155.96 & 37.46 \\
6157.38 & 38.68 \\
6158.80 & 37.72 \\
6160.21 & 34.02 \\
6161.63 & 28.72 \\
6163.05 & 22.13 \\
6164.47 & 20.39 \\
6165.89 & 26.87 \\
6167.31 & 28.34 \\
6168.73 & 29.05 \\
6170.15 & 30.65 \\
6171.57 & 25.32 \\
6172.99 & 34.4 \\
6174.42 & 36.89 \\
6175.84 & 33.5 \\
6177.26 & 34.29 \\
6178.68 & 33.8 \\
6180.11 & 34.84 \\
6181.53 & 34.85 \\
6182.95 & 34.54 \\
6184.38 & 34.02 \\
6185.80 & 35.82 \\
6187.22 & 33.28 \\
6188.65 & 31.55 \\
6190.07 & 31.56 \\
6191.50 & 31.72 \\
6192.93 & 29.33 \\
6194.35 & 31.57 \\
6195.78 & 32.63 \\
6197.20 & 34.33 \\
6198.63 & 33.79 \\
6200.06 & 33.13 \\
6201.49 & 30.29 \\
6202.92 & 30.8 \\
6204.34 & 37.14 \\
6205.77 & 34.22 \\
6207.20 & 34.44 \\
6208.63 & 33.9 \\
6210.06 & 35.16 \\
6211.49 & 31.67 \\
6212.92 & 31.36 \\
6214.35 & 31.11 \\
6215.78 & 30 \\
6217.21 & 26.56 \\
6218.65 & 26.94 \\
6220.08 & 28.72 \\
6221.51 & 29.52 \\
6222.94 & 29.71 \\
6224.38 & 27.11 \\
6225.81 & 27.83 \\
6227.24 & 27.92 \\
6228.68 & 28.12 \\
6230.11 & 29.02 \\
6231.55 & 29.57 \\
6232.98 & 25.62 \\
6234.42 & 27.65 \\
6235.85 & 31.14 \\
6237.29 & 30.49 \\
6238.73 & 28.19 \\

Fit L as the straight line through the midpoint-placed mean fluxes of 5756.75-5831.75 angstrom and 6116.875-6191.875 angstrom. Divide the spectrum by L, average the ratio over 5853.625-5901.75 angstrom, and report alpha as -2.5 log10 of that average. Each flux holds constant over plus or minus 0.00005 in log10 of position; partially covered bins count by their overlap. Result 0.33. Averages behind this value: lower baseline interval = 36.8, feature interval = 26.8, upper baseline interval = 35.4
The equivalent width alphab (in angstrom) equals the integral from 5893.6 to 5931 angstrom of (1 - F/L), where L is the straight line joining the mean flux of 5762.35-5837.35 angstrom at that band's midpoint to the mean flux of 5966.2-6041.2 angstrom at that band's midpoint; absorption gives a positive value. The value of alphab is 9.6 angstrom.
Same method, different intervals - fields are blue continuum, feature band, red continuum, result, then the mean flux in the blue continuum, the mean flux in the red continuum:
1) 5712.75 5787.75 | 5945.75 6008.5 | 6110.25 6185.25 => 2.32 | 35.7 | 36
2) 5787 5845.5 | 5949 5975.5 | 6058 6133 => 3.13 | 37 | 38.6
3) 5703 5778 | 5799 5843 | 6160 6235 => -3.18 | 35.5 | 30.9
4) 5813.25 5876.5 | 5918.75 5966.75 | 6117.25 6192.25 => 3.38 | 35.5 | 35.4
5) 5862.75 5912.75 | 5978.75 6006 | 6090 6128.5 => -3.31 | 25.9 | 38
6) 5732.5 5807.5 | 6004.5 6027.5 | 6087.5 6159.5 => 1.56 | 36.4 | 38.8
